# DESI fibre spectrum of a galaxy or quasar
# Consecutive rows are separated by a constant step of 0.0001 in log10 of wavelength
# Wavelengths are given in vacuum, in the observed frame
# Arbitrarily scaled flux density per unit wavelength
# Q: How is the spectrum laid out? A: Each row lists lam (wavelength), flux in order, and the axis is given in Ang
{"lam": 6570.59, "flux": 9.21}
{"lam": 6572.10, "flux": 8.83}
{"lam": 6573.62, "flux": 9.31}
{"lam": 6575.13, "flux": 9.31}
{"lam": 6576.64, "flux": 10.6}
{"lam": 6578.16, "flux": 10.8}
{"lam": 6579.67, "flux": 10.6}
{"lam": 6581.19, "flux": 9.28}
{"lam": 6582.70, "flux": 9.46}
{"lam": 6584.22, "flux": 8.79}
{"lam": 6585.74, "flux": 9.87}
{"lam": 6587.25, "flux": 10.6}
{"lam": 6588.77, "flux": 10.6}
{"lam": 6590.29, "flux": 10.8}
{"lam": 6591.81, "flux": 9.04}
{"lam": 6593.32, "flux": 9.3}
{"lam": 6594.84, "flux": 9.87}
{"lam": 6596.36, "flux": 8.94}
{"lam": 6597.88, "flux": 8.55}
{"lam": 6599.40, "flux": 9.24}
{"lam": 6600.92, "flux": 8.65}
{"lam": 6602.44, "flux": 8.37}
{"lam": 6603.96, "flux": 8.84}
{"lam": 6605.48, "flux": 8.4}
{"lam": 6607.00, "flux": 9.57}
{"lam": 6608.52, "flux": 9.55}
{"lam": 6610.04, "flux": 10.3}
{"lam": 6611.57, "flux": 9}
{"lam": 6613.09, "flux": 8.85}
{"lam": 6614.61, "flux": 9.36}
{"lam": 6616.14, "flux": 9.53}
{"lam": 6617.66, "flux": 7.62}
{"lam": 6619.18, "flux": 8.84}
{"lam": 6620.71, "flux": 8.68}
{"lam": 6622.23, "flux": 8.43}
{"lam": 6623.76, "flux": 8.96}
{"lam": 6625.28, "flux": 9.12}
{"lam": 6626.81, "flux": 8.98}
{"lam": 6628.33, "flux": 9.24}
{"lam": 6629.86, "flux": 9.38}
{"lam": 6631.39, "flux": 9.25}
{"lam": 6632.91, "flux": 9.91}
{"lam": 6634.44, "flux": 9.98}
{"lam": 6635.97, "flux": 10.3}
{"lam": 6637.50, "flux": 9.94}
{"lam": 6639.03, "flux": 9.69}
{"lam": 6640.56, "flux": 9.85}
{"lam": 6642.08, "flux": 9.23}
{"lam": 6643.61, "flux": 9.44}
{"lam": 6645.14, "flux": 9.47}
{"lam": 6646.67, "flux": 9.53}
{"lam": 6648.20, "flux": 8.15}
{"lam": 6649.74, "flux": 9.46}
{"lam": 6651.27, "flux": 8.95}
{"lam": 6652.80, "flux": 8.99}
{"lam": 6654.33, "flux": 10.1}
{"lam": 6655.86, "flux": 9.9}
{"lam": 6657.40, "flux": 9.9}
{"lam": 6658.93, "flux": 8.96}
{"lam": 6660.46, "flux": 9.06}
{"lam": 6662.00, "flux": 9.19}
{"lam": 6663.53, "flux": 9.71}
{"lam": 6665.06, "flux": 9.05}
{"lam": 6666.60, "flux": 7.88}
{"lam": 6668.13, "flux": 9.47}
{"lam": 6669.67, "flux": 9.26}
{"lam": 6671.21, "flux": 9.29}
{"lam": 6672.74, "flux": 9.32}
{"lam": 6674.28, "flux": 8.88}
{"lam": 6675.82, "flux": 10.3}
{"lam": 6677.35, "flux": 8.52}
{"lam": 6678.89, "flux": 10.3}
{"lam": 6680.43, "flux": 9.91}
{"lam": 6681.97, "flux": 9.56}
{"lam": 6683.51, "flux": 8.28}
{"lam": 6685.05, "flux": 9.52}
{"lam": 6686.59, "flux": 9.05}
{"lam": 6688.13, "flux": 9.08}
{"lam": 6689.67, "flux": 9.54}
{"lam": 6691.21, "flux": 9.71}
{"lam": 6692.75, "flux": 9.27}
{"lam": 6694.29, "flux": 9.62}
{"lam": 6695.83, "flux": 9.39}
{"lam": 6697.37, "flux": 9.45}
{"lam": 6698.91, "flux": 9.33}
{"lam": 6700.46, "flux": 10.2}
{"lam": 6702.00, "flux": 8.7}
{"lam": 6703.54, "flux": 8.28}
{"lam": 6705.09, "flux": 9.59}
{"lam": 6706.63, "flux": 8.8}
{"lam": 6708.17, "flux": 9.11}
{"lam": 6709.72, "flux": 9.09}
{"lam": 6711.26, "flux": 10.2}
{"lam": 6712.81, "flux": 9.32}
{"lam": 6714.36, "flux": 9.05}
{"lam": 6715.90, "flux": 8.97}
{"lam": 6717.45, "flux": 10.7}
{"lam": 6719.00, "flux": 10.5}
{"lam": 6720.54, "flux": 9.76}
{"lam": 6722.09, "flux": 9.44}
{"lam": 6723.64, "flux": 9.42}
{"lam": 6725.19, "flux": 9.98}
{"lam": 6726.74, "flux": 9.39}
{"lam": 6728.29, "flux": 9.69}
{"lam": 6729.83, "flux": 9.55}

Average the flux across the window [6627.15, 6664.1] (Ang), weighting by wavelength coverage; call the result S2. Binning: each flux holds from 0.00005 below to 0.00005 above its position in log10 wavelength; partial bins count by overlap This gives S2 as 9.48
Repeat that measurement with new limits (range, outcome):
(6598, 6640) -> 9.18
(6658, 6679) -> 9.2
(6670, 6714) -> 9.34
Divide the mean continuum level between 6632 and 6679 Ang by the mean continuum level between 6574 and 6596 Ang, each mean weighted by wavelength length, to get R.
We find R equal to 0.95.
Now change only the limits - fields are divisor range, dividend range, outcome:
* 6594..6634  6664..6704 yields 1.02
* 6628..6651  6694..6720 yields 0.99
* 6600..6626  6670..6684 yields 1.05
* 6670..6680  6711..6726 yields 1.03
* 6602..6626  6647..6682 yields 1.04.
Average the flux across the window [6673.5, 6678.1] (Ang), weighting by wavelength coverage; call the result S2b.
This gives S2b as 9.24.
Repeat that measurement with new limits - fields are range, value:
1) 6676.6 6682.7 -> 9.57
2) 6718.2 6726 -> 9.82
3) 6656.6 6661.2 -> 9.31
